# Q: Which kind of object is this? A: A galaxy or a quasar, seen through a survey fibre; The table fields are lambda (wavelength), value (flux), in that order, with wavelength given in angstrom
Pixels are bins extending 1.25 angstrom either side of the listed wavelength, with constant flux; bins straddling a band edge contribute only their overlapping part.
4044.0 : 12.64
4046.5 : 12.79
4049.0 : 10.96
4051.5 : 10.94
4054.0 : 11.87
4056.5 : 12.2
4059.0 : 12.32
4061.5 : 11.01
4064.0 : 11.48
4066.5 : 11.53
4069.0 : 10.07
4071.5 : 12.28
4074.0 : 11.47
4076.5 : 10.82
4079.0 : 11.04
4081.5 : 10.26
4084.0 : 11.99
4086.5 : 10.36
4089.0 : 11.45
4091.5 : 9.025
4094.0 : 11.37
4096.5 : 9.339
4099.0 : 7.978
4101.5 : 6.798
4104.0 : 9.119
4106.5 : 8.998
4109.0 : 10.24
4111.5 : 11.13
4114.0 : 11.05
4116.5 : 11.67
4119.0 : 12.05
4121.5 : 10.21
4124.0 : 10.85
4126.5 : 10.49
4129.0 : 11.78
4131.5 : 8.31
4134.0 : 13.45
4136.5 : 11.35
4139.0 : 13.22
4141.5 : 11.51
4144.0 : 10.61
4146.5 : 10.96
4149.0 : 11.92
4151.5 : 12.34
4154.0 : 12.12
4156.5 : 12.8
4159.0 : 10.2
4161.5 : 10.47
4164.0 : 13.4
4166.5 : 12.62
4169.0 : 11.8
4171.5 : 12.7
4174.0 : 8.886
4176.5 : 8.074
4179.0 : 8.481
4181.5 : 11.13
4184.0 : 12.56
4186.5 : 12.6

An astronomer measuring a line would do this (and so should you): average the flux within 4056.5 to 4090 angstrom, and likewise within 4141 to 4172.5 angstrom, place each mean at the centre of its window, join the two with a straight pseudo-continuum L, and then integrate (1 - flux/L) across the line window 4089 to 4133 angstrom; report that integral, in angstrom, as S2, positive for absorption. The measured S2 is 5.5 angstrom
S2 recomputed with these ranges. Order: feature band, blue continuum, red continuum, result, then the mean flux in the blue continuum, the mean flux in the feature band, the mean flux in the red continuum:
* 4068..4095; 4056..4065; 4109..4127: 1.3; 11.7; 10.9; 11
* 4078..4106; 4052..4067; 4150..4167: 4.6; 11.7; 9.85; 12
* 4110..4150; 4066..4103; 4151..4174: -0.1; 10.4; 11.3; 11.9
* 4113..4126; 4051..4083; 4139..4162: 0.4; 11.3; 11.1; 11.6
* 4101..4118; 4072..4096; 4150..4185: 1.5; 10.9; 10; 11.3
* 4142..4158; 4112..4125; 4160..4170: 0.0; 11.2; 11.8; 12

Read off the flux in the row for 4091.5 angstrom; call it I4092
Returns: 9.025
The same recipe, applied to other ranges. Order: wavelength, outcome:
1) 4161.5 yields 10.47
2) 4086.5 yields 10.36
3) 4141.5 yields 11.51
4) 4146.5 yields 10.96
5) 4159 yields 10.2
